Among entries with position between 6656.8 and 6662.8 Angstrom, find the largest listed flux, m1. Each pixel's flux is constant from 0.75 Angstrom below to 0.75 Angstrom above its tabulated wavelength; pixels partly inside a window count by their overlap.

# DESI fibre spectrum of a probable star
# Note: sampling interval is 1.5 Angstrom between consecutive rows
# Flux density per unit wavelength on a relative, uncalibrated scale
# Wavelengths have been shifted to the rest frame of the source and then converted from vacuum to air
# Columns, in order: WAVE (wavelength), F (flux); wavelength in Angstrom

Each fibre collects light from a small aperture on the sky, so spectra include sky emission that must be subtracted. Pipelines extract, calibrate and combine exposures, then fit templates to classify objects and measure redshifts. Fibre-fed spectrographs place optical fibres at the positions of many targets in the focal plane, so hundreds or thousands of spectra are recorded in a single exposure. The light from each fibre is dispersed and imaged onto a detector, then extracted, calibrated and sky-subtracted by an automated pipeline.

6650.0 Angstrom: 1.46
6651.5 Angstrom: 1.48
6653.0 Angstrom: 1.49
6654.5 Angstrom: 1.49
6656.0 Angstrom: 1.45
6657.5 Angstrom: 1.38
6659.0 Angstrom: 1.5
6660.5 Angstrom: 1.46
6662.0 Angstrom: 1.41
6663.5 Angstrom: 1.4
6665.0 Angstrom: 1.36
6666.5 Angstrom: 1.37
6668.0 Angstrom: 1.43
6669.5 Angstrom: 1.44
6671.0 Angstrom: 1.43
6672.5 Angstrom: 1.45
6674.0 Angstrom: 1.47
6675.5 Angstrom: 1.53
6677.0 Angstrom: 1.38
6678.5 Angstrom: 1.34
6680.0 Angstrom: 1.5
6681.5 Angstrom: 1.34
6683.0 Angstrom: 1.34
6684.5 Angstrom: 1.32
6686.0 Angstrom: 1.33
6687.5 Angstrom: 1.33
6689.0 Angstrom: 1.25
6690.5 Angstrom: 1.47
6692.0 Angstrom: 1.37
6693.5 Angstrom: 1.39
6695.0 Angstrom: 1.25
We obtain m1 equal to 1.5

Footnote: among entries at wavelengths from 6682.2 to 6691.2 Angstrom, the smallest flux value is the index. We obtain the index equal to 1.25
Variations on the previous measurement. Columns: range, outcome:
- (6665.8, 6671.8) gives 1.37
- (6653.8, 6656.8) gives 1.45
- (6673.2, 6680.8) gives 1.34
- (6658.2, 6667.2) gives 1.36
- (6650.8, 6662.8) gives 1.38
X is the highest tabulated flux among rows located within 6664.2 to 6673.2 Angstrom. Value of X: 1.45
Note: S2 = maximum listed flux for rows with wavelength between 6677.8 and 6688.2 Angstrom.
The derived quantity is 1.5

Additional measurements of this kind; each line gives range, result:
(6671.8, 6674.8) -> 1.47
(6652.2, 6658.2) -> 1.49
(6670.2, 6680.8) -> 1.53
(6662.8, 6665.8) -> 1.4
